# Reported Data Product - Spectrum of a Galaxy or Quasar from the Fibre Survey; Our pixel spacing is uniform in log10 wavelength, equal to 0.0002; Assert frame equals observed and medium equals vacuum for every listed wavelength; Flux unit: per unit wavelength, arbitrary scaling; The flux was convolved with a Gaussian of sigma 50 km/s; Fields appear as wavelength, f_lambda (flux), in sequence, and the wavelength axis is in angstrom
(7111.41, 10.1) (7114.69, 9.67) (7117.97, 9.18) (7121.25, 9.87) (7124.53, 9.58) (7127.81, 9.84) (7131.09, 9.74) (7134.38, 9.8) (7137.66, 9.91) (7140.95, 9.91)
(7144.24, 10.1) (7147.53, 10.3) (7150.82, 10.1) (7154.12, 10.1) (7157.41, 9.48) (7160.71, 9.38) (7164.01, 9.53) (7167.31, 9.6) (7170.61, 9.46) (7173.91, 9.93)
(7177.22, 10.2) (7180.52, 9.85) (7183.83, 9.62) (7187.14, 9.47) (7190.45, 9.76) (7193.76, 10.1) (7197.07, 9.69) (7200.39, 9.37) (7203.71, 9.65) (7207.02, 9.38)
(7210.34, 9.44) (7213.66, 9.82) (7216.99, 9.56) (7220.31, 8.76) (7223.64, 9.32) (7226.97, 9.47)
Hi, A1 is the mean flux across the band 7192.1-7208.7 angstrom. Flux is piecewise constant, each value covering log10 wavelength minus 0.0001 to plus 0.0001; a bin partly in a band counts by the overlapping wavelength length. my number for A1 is 9.64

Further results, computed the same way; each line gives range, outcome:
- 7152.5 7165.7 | 9.62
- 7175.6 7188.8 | 9.79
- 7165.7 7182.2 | 9.81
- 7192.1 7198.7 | 9.9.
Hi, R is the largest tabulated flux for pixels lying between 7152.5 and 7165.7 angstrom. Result 10.1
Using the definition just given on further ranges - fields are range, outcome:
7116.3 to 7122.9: 9.87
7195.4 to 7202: 9.69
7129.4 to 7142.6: 9.91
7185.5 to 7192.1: 9.76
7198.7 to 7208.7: 9.65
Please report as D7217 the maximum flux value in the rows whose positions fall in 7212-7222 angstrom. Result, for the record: 9.82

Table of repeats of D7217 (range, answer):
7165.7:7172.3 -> 9.6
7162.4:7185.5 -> 10.2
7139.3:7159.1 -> 10.3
